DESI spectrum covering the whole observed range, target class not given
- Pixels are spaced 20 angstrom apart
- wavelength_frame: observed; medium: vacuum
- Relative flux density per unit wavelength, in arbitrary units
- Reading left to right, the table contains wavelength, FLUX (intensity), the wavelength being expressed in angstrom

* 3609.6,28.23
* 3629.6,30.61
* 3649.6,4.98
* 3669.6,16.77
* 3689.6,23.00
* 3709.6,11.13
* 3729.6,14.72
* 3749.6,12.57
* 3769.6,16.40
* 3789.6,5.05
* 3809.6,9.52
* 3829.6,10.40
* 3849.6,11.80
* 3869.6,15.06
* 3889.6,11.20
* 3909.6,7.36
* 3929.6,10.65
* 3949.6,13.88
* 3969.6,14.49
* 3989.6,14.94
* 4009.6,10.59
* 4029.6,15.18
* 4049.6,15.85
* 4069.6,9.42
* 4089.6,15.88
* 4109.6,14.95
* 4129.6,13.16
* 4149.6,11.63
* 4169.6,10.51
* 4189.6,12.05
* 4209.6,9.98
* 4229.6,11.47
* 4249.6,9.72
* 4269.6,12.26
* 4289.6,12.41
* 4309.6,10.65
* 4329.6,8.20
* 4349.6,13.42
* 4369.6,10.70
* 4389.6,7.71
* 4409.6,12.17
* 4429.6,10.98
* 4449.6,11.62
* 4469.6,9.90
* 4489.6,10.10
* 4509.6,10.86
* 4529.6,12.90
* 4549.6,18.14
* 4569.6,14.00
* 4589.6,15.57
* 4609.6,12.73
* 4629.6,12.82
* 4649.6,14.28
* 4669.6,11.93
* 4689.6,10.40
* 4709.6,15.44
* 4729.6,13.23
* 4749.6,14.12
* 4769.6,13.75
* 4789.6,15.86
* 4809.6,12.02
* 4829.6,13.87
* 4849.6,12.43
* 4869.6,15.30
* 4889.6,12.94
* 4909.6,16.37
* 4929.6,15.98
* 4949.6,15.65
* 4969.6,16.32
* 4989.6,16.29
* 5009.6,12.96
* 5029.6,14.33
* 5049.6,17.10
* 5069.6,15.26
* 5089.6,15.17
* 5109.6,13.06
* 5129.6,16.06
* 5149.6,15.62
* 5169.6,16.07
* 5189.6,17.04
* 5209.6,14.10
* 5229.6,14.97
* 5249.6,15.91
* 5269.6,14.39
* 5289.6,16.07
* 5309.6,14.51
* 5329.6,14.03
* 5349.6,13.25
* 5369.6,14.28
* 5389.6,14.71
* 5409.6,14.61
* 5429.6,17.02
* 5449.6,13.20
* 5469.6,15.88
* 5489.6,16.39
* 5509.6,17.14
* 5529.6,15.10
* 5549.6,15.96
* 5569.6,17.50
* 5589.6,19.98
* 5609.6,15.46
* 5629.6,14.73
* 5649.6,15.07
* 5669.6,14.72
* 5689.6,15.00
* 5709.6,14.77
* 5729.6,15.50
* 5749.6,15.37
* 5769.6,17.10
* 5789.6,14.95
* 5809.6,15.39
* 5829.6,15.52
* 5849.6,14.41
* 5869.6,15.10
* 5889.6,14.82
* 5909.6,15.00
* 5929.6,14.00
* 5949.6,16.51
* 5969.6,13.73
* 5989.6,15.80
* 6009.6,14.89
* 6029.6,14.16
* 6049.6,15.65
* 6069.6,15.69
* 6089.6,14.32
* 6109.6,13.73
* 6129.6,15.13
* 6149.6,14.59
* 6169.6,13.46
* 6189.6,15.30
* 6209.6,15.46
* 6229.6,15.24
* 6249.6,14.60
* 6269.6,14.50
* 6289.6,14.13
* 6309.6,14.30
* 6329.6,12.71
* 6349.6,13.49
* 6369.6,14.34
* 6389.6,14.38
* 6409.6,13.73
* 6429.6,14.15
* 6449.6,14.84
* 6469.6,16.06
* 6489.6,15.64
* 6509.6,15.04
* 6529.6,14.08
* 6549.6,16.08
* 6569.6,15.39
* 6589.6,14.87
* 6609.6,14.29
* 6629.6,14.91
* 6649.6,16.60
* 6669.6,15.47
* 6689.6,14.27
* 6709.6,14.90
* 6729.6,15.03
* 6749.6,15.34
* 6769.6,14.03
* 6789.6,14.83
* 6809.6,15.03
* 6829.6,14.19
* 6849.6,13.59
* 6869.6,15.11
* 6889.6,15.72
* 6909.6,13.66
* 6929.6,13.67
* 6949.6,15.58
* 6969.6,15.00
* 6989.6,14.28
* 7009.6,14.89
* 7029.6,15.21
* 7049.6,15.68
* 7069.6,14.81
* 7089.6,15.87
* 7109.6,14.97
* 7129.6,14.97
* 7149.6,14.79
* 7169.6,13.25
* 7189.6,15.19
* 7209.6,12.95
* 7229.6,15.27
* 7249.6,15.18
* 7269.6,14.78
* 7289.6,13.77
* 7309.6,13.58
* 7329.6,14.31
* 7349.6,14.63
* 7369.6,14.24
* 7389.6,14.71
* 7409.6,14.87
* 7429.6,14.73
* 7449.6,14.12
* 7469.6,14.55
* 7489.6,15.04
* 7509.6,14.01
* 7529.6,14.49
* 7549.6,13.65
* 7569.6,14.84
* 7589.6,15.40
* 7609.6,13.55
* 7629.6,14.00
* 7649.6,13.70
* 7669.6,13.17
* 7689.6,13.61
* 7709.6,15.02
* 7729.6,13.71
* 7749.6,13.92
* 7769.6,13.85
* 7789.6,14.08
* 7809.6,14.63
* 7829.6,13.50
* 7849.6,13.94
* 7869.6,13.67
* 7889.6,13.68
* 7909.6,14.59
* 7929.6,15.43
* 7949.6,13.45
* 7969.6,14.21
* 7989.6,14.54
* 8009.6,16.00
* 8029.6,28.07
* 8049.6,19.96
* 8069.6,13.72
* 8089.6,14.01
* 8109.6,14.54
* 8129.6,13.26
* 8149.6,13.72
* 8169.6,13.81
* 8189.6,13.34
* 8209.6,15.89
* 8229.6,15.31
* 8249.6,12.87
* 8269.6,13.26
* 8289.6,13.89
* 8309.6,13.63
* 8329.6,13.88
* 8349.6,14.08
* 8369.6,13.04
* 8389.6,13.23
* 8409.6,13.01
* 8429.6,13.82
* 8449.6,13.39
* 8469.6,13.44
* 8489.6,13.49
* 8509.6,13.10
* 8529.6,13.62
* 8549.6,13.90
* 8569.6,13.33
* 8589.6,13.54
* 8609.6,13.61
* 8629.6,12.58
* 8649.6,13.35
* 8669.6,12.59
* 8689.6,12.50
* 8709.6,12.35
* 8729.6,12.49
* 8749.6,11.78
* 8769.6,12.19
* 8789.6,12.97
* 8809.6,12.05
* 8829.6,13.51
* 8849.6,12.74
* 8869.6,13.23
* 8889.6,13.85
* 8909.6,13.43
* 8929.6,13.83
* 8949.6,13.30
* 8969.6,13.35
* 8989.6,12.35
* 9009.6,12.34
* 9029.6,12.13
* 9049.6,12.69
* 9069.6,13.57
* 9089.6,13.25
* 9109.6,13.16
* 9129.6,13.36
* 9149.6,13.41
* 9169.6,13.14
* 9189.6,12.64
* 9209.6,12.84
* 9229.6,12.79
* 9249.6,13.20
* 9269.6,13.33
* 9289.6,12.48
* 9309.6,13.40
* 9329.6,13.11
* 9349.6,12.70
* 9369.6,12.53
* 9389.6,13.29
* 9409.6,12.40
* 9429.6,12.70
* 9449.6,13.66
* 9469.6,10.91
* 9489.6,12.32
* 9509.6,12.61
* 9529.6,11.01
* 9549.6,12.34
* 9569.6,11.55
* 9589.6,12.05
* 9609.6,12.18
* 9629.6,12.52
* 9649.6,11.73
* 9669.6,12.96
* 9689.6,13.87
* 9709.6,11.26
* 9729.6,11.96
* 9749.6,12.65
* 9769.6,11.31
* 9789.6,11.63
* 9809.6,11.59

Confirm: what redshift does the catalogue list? 0.22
